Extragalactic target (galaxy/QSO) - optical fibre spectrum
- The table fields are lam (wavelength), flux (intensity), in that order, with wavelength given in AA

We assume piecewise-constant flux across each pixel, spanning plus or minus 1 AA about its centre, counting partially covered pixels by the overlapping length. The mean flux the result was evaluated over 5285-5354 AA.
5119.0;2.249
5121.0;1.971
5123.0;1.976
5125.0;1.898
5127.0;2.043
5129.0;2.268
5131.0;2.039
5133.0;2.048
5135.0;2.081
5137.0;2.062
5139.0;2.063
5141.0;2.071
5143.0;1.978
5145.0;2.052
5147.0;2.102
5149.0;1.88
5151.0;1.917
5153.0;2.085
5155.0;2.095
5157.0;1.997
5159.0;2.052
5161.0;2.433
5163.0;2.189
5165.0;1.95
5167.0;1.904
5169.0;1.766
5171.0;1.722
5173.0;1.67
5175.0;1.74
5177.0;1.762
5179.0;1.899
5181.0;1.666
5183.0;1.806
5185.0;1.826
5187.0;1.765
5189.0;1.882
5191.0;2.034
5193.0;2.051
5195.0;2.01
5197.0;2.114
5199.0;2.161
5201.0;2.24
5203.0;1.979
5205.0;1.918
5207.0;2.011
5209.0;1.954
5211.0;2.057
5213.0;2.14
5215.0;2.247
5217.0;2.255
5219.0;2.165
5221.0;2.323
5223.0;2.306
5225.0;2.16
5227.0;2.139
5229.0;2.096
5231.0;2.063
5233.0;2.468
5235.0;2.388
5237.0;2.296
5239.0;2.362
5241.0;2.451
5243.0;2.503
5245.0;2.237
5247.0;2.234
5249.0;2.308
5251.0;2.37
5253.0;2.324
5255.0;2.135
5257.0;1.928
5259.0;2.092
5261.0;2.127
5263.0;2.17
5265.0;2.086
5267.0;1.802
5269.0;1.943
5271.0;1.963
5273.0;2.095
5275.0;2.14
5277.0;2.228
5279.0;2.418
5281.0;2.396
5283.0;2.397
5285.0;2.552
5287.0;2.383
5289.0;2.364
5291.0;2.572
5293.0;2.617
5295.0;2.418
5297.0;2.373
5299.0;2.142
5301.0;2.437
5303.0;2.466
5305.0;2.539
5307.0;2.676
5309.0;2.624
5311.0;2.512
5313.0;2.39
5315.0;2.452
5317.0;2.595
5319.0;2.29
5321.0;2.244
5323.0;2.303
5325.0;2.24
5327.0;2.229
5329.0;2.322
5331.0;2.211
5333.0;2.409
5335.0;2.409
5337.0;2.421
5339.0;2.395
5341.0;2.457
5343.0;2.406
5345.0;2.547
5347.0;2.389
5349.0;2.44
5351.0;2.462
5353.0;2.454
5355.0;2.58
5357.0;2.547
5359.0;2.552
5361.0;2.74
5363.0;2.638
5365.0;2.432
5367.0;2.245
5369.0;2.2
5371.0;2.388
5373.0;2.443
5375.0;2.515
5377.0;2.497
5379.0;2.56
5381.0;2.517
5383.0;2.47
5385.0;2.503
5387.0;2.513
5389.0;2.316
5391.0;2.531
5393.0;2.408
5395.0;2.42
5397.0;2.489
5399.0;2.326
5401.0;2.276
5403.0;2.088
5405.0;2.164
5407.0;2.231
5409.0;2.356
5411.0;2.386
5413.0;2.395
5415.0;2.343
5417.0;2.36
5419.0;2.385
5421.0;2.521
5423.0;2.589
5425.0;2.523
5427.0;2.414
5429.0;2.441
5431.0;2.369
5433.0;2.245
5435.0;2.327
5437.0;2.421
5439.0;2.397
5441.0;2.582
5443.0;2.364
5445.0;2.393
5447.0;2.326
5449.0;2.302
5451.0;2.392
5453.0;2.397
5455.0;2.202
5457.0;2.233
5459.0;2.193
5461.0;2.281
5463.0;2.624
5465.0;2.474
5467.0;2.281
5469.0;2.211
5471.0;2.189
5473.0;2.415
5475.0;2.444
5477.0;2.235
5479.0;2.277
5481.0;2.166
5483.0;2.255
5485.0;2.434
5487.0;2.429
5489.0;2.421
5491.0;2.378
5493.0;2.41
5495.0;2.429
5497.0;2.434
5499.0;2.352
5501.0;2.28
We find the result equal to 2.42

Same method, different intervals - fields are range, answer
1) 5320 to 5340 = 2.32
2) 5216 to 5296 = 2.26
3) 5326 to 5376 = 2.43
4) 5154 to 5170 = 2.05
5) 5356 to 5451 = 2.41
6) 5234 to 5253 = 2.35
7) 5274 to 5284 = 2.32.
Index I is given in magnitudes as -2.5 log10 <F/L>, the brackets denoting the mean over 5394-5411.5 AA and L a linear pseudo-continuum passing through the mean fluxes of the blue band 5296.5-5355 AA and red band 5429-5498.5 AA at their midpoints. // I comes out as 0.04 mag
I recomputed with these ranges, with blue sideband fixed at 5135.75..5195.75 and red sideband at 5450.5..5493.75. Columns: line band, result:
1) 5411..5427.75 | -0.079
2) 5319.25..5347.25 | -0.094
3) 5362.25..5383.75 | -0.110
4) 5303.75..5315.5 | -0.189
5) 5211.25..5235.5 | -0.103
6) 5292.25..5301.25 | -0.133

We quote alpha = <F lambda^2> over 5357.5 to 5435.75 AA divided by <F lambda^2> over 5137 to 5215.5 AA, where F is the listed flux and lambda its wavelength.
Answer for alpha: 1.33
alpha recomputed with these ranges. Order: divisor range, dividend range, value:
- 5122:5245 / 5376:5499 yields 1.27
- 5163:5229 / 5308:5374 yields 1.28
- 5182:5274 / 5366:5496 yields 1.20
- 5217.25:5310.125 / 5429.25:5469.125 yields 1.10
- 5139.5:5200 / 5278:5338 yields 1.30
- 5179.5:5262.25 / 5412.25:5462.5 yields 1.21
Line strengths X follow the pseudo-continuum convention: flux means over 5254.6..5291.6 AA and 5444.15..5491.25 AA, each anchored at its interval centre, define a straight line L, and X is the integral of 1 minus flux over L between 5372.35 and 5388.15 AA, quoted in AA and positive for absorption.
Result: -1.6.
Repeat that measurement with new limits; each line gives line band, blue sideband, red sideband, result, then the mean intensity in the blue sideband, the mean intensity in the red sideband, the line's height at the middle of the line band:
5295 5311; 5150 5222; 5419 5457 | -2.09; 1.99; 2.4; 2.18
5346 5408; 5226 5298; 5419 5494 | -2.84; 2.26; 2.37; 2.32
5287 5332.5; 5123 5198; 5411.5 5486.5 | -4.95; 1.97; 2.36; 2.17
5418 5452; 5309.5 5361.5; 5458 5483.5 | -1.02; 2.42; 2.31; 2.34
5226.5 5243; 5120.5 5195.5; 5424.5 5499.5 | -1.87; 1.97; 2.36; 2.07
